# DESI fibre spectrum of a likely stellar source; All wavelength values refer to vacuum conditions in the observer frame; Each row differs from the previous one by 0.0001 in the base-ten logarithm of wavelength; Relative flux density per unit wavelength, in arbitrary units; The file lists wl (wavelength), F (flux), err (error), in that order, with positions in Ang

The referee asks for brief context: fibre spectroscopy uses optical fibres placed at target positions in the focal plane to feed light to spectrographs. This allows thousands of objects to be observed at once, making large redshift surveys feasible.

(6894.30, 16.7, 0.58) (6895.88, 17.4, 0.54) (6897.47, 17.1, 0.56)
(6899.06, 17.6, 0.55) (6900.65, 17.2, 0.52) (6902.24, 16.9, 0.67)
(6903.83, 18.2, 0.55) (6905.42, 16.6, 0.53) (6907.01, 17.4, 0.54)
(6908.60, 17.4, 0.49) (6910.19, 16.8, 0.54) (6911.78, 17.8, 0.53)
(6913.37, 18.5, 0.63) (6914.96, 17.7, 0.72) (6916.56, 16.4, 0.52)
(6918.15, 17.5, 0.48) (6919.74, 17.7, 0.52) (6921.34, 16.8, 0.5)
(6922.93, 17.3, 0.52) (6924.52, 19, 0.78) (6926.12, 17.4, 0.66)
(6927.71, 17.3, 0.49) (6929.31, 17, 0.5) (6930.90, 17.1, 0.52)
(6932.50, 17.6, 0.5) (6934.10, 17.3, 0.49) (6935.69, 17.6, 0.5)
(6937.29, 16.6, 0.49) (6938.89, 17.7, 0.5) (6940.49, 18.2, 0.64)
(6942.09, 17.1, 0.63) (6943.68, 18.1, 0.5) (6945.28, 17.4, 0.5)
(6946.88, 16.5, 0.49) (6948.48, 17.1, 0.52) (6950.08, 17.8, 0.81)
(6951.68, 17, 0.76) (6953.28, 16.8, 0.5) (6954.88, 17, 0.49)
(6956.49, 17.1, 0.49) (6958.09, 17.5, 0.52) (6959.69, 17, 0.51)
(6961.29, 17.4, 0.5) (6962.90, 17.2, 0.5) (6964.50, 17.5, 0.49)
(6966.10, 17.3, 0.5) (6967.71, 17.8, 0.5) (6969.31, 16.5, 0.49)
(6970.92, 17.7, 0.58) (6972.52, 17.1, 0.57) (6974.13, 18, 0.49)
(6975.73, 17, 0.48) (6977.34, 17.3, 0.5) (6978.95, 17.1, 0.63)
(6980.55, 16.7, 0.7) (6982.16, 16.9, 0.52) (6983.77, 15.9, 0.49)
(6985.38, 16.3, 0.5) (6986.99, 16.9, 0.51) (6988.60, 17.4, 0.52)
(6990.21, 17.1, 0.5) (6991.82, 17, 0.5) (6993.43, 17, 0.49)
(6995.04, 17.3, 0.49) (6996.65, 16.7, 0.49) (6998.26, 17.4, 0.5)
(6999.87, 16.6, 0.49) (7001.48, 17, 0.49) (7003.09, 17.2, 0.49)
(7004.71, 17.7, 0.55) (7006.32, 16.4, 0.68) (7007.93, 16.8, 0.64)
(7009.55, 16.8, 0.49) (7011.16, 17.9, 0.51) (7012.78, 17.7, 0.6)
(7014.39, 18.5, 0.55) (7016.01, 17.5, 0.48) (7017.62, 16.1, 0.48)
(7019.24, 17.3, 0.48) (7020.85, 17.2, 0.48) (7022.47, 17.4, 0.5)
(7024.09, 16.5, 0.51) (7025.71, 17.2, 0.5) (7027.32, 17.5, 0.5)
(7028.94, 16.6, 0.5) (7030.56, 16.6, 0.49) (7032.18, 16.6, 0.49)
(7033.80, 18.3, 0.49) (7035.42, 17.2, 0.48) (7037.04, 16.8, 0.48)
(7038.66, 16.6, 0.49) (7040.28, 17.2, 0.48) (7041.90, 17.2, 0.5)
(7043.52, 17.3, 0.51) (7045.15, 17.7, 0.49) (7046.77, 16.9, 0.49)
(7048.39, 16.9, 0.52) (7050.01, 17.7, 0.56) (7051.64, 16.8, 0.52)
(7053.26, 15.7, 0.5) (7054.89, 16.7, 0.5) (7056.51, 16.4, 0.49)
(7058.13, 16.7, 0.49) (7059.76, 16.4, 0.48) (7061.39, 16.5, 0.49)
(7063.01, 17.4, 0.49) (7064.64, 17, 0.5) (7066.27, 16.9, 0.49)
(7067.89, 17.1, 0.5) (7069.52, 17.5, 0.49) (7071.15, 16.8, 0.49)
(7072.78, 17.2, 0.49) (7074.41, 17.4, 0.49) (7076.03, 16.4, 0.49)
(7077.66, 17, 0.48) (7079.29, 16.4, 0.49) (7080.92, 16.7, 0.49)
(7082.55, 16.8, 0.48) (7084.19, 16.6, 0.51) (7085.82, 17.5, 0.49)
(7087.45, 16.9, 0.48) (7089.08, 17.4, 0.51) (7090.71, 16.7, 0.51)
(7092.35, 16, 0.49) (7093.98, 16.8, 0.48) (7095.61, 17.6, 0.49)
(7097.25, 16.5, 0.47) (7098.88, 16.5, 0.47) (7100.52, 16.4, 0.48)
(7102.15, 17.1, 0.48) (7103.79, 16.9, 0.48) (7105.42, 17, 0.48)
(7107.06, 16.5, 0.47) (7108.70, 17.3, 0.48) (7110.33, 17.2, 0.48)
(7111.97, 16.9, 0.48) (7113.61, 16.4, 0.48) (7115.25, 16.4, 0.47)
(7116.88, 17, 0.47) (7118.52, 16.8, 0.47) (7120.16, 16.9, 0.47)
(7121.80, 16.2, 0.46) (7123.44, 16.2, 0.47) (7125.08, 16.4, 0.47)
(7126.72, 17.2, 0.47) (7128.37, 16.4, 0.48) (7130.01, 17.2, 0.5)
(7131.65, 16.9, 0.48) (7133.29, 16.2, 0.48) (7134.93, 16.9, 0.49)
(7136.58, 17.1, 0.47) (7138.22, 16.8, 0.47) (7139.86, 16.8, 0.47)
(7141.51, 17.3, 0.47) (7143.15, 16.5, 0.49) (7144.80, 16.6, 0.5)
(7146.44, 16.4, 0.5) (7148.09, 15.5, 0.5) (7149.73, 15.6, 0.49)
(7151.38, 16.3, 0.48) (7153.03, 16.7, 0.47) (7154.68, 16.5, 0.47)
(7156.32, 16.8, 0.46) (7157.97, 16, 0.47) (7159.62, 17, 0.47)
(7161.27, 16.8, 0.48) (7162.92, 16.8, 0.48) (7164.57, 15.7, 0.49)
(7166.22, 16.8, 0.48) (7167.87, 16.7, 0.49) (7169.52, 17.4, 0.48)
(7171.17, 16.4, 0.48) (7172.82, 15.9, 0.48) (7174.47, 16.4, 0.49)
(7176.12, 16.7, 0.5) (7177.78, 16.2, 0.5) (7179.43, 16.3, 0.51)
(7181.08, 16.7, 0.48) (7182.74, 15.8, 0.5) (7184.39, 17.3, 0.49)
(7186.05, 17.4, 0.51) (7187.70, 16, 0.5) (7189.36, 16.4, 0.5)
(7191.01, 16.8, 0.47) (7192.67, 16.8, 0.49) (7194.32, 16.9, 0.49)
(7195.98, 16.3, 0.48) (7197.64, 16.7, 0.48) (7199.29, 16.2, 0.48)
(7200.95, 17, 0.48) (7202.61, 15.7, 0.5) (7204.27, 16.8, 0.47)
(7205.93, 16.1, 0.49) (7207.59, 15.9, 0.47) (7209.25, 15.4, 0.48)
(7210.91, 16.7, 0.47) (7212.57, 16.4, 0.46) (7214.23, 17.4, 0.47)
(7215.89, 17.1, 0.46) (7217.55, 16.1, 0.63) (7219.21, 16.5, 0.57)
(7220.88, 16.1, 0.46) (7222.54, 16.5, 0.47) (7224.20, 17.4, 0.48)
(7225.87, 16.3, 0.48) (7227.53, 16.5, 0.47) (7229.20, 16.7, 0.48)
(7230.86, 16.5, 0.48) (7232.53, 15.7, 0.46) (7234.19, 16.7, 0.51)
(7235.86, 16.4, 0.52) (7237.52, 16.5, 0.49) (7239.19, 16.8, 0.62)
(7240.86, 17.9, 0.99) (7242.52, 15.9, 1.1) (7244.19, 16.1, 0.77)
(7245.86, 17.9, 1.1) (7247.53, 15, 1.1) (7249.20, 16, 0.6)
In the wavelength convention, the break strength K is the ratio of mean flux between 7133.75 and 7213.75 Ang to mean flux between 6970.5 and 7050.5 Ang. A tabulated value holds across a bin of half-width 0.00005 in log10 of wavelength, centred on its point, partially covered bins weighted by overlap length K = 1.0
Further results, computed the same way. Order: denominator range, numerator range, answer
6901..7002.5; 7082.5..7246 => 0.96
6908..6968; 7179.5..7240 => 0.95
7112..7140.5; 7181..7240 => 0.99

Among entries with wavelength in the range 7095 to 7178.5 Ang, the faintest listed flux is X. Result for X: 15.5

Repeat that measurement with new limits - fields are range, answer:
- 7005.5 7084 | 15.7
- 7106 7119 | 16.4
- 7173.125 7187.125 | 15.8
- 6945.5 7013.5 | 15.9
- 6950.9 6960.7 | 16.8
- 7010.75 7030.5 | 16.1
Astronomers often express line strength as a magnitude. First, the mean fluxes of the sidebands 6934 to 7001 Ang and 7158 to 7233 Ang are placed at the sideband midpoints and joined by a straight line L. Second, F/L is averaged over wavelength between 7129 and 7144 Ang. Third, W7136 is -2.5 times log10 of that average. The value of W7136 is -0.01 mag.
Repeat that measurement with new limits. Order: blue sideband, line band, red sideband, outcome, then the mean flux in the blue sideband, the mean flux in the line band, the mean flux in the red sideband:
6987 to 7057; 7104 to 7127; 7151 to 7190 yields 0.000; 17.1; 16.7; 16.5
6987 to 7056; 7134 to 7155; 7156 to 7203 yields 0.009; 17.1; 16.5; 16.6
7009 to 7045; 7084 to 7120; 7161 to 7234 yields 0.003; 17.2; 16.8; 16.5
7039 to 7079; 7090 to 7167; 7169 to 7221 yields 0.004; 16.9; 16.6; 16.5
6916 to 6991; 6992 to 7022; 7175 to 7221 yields -0.006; 17.2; 17.2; 16.5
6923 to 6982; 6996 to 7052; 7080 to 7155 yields -0.005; 17.3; 17.1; 16.7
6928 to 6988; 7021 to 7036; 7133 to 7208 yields -0.008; 17.2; 17.1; 16.5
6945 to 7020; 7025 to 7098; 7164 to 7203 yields -0.003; 17.1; 16.9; 16.5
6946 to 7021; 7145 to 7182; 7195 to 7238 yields 0.011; 17.1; 16.4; 16.4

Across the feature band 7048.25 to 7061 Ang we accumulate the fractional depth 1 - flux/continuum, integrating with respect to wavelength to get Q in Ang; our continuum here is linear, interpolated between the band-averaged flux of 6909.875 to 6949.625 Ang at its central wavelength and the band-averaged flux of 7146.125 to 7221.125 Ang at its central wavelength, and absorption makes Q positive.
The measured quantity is 0.24 Ang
